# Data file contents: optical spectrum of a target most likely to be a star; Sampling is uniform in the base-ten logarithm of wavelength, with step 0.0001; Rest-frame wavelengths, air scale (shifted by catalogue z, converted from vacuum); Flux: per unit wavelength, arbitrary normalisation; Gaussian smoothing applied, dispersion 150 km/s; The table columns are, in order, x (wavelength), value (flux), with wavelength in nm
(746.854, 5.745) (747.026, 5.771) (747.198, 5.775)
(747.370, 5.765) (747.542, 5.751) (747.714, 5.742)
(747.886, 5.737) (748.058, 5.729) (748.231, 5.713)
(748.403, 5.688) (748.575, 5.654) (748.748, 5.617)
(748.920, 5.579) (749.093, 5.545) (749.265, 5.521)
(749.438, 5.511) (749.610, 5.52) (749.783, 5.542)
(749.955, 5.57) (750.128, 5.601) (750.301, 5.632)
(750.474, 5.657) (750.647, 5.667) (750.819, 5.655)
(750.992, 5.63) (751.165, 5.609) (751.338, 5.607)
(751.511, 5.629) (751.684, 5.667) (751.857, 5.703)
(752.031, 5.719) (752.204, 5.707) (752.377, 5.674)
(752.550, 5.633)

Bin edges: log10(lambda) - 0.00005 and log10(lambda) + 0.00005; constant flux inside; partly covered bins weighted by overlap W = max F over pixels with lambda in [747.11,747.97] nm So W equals 5.775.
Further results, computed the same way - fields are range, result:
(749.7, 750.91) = 5.667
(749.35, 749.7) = 5.52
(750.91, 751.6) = 5.63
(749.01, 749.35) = 5.545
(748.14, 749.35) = 5.713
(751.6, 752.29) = 5.719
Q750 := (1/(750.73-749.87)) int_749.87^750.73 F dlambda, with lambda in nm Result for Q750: 5.62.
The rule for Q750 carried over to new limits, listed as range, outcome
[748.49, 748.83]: 5.63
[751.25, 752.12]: 5.66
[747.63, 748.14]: 5.74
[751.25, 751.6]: 5.62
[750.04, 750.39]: 5.6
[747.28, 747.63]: 5.76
